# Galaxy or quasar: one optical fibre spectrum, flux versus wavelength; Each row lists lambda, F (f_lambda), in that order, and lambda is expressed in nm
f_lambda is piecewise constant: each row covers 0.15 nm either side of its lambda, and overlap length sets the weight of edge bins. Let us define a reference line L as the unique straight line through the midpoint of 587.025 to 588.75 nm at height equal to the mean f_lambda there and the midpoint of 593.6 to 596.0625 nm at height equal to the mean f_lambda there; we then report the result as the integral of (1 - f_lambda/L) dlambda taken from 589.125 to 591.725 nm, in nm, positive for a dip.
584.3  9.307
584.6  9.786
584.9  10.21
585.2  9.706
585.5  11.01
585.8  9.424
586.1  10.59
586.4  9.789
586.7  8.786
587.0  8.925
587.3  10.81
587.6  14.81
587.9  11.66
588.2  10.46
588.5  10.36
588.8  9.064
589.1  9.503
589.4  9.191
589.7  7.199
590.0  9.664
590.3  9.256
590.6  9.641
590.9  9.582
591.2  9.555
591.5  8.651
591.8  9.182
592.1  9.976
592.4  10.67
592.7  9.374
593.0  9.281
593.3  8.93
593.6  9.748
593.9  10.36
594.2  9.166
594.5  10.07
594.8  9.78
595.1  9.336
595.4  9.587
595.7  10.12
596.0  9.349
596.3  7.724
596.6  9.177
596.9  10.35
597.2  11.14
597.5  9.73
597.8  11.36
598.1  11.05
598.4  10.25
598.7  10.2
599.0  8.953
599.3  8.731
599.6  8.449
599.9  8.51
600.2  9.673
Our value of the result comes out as 0.39 nm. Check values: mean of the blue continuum 11.3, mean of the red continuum 9.74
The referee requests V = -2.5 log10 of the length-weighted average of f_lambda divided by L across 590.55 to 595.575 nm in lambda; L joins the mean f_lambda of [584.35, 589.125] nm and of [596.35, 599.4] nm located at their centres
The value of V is 0.063 mag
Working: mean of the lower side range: 10.3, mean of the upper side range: 10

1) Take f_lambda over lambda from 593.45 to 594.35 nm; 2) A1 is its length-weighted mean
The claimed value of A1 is 9.76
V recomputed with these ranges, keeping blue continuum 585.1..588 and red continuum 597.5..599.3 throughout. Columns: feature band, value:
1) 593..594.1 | 0.08 mag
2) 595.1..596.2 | 0.08 mag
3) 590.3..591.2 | 0.09 mag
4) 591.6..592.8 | 0.06 mag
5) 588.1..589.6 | 0.09 mag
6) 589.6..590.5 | 0.18 mag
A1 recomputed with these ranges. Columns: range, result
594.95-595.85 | 9.68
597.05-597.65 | 10.4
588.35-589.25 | 9.64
